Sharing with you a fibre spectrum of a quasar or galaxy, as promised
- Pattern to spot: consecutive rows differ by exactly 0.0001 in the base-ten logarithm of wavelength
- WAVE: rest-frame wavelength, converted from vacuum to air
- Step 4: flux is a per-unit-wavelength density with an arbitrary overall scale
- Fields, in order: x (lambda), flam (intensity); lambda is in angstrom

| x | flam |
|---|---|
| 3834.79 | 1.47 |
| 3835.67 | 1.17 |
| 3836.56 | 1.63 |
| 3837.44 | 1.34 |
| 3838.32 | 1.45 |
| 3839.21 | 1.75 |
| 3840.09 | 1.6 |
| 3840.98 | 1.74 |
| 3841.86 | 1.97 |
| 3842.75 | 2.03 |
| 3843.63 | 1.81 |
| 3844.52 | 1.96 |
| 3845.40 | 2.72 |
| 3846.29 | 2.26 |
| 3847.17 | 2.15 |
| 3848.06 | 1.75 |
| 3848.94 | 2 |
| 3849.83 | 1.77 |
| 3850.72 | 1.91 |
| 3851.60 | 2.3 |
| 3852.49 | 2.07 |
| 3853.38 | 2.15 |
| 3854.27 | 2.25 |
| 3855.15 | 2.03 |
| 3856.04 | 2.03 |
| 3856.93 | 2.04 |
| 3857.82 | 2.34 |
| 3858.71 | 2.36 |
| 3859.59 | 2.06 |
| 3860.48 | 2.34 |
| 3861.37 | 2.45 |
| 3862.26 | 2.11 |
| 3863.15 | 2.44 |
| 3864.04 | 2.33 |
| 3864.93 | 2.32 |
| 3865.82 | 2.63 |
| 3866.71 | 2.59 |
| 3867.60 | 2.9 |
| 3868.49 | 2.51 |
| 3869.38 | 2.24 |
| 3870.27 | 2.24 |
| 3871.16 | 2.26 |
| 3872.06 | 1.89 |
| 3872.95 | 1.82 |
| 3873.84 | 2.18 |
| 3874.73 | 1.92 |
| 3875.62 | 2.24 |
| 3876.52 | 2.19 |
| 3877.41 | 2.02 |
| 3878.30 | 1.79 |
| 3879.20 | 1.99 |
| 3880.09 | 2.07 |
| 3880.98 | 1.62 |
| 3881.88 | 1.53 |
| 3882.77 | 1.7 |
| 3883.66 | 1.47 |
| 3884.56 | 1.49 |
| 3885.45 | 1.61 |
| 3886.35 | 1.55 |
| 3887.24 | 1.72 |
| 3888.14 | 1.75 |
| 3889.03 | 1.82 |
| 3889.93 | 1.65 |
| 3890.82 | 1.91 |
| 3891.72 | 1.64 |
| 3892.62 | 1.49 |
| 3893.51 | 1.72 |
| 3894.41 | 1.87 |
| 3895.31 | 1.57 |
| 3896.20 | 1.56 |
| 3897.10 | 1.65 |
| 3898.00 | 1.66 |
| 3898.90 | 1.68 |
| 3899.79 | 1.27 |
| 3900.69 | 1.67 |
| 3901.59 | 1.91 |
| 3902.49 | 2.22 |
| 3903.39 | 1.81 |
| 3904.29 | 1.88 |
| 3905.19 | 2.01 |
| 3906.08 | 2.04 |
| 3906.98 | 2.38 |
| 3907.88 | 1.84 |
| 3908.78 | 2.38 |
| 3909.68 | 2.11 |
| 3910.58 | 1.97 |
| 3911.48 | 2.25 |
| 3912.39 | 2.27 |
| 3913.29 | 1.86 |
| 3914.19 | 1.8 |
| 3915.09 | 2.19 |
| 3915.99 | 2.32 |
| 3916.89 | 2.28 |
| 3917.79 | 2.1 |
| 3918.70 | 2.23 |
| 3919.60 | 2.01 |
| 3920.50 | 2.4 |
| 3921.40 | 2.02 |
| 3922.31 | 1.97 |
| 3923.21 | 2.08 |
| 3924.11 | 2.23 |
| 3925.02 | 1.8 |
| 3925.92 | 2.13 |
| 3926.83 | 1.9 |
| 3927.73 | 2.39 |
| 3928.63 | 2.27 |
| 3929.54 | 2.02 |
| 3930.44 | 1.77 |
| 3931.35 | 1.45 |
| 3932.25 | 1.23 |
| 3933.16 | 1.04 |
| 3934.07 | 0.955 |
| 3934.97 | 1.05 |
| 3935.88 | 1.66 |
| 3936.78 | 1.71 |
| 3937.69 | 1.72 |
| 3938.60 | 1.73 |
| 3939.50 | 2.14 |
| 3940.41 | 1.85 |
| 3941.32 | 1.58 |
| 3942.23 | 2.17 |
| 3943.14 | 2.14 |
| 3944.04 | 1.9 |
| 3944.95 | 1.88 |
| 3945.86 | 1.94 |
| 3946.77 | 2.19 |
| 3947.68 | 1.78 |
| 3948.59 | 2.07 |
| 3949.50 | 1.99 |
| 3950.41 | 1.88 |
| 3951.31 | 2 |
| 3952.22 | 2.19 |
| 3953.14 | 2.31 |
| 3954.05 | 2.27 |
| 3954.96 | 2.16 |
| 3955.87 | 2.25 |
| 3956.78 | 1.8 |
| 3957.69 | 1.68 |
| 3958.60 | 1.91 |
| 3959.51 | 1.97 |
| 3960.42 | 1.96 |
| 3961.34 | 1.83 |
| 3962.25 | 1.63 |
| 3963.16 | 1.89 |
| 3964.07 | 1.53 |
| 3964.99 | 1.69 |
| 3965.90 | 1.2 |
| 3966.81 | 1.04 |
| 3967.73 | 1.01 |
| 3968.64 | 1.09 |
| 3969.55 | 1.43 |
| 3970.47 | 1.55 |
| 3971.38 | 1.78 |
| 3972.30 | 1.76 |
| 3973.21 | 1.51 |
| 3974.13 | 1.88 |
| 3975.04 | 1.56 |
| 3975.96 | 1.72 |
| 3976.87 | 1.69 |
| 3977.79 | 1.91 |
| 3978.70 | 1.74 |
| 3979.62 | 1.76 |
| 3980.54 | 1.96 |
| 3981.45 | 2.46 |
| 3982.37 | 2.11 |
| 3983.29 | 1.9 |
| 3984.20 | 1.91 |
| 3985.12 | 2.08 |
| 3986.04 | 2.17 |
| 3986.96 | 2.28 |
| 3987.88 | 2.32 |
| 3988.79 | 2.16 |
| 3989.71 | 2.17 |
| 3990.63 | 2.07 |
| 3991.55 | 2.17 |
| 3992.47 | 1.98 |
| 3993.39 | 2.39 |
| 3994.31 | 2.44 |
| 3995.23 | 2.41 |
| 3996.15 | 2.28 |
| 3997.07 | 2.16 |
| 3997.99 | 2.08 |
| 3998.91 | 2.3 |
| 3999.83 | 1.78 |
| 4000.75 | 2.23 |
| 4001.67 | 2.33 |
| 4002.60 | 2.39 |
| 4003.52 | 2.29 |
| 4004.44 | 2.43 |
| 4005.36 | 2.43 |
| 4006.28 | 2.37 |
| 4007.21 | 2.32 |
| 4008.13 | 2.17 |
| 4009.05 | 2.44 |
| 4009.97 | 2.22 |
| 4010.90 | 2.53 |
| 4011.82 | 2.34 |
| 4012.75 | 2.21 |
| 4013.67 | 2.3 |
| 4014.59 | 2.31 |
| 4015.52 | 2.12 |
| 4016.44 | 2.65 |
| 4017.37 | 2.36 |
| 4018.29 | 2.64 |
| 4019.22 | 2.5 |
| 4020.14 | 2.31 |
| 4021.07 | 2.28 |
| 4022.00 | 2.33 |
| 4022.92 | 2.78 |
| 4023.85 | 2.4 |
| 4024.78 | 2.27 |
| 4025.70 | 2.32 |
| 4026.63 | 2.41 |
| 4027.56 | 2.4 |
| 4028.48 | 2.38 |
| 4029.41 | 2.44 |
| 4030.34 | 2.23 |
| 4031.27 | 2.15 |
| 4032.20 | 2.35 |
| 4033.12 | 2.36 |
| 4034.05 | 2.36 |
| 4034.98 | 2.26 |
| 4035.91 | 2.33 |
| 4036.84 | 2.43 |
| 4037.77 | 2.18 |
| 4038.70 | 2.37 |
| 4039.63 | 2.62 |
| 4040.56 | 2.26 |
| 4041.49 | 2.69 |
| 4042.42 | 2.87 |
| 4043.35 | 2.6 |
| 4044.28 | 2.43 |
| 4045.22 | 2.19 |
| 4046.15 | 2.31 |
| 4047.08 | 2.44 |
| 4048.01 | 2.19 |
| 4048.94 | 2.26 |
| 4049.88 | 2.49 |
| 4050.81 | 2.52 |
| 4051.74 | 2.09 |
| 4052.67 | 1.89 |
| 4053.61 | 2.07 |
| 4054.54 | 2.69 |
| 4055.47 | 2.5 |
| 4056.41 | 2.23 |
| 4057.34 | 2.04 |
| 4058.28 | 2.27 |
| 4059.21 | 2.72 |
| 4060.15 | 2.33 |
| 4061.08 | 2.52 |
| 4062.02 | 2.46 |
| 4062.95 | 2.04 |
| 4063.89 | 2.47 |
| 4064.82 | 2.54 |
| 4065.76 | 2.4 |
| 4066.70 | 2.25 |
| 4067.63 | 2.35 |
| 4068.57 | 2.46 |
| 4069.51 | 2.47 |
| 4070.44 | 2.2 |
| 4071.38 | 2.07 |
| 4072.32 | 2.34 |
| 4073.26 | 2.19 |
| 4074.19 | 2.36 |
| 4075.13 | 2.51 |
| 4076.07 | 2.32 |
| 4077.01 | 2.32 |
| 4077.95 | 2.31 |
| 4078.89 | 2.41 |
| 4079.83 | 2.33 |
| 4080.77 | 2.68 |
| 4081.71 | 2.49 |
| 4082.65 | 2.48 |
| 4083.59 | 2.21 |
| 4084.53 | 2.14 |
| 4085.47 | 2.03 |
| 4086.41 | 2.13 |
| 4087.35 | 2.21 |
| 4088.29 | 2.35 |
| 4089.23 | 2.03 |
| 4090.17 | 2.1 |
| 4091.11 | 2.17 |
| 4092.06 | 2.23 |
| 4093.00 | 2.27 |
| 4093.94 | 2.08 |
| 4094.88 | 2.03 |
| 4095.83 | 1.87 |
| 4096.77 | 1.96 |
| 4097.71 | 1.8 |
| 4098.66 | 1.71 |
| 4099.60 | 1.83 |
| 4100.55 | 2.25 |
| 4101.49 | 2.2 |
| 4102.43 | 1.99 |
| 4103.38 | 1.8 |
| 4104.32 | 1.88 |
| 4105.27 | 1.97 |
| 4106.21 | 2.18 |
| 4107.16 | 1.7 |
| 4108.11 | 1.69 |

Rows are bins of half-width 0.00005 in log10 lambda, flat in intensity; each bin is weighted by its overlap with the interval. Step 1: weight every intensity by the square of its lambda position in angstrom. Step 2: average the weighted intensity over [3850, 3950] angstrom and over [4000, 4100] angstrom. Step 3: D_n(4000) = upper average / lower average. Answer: 1.3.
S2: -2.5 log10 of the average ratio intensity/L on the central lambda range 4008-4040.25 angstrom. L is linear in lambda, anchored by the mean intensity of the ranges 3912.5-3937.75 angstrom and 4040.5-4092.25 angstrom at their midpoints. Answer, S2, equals -0.079 mag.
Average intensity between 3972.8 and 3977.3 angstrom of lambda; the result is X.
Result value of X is 1.67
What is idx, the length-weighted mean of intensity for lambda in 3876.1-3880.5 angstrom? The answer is 2.01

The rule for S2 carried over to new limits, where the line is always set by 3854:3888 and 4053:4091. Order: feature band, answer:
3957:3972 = 0.36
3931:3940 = 0.42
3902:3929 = 0.02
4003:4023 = -0.06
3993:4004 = -0.01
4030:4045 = -0.06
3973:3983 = 0.19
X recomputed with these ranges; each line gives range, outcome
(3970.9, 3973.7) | 1.68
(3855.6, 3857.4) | 2.03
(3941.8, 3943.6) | 2.16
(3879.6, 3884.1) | 1.68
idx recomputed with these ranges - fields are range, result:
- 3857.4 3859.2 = 2.35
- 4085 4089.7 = 2.15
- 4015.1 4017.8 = 2.38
